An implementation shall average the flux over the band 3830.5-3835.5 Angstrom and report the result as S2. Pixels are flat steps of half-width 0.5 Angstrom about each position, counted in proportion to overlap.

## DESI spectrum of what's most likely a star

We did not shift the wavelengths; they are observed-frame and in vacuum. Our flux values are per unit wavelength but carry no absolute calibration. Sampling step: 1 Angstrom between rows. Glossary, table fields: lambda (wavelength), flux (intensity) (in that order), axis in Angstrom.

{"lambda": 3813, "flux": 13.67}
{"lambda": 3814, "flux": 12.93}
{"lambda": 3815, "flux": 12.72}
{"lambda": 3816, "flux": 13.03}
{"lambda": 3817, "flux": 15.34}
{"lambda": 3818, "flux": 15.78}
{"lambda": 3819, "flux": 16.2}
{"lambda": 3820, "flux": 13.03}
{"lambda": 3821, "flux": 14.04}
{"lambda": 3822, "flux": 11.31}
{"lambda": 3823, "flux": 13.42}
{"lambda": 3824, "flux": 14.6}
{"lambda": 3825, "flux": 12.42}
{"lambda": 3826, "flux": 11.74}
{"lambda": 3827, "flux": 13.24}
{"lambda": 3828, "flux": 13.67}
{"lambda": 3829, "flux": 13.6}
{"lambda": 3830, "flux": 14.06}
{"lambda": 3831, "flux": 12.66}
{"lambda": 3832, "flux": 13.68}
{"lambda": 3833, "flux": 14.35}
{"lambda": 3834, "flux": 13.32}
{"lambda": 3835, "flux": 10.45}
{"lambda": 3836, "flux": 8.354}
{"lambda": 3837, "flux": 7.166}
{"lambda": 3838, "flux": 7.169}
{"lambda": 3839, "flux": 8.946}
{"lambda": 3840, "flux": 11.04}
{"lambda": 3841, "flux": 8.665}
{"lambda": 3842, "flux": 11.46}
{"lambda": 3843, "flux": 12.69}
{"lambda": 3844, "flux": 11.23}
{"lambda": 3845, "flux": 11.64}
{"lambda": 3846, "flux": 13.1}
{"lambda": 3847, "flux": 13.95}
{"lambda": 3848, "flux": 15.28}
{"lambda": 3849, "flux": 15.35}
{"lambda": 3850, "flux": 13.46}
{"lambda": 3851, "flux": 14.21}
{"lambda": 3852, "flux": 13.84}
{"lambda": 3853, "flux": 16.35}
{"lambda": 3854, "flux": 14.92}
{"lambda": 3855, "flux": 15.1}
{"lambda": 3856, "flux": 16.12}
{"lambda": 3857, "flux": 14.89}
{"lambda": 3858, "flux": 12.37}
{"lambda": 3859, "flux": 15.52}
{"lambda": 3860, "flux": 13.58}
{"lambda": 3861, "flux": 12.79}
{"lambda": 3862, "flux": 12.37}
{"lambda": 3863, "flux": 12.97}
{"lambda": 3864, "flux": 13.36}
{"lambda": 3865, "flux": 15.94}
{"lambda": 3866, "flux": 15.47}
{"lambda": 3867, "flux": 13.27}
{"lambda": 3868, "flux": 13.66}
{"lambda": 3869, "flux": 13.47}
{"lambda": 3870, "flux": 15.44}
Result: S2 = 12.9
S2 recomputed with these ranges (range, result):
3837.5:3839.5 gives 8.06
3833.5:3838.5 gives 9.29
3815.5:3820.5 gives 14.7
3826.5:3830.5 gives 13.6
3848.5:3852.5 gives 14.2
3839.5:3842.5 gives 10.4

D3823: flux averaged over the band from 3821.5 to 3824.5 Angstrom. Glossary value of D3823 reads 13.1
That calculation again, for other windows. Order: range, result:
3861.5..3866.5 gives 14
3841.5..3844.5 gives 11.8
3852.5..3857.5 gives 15.5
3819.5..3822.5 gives 12.8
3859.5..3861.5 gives 13.2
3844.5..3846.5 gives 12.4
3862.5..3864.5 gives 13.2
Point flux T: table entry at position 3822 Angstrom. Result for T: 11.31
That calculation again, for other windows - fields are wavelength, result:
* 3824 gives 14.6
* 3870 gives 15.44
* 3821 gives 14.04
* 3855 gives 15.1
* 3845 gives 11.64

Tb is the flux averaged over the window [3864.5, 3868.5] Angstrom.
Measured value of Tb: 14.6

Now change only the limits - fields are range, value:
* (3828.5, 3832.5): 13.5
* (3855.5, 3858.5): 14.5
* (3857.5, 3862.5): 13.3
